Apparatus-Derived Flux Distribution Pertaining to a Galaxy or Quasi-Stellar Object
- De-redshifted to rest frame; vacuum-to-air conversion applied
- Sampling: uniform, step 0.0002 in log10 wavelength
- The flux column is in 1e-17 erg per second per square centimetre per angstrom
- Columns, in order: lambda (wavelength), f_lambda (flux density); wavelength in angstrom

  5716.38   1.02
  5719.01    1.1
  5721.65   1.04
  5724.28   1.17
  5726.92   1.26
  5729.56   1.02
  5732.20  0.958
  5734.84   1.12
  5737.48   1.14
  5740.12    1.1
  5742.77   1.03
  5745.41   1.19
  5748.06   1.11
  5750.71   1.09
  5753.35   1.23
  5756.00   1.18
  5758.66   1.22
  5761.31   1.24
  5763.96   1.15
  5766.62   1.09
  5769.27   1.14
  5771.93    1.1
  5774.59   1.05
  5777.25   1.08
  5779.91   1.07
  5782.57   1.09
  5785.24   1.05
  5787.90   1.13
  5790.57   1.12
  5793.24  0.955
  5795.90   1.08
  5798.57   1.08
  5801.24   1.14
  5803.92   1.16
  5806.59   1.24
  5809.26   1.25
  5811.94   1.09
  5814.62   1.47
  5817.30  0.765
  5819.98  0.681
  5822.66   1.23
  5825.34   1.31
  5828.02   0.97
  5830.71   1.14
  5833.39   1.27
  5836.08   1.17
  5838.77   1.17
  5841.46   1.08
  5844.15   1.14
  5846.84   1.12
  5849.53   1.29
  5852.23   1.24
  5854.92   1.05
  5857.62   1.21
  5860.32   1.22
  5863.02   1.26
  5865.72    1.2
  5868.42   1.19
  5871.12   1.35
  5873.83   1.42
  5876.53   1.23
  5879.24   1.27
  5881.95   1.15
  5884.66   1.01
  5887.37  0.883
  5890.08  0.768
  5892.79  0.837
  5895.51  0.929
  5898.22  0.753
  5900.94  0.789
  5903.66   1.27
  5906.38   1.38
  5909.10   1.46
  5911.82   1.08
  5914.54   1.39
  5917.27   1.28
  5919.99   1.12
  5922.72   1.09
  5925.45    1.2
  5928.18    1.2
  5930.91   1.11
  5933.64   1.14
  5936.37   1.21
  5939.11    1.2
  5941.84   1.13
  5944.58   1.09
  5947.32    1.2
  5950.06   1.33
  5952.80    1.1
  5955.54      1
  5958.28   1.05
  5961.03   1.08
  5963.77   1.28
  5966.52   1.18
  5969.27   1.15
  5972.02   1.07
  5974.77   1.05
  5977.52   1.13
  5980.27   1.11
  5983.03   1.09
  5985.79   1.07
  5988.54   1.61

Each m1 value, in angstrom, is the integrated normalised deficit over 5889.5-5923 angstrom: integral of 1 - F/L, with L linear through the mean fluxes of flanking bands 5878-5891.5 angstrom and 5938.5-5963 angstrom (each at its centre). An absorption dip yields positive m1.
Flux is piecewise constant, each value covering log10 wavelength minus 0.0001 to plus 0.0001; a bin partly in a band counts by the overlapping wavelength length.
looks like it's -1.31 angstrom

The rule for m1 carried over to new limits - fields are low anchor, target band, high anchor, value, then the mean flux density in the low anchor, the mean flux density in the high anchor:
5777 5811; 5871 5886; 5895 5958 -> -1.2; 1.11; 1.15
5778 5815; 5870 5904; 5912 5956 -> 3.4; 1.13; 1.18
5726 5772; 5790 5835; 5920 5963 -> 0.8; 1.13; 1.14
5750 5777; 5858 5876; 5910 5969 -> -1.7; 1.15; 1.17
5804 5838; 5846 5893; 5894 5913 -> -2.0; 1.13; 1.09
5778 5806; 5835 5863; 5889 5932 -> -1.9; 1.09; 1.11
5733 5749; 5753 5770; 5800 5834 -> -0.9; 1.11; 1.13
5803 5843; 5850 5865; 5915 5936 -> -0.7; 1.13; 1.17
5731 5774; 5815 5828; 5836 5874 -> 1.7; 1.13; 1.2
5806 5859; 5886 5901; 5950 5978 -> 4.0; 1.14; 1.12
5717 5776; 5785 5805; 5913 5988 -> 0.7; 1.12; 1.15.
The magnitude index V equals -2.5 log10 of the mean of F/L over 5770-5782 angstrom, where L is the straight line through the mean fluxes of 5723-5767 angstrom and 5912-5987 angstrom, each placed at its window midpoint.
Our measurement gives 0.06 mag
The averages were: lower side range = 1.14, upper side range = 1.15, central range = 1.08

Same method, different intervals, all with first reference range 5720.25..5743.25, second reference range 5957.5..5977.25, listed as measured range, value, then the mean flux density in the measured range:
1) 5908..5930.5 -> -0.094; 1.22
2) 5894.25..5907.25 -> 0.107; 1.01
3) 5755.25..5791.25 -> -0.020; 1.12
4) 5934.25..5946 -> -0.033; 1.16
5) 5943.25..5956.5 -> -0.024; 1.15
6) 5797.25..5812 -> -0.059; 1.17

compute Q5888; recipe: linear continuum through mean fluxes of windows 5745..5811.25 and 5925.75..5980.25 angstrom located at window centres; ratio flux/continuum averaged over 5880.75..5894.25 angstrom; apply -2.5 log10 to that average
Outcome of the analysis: 0.22 mag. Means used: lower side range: 1.13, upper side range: 1.14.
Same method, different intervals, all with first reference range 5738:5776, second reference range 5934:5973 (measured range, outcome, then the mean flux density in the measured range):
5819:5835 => 0.029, 1.11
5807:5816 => -0.112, 1.26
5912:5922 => -0.077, 1.23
